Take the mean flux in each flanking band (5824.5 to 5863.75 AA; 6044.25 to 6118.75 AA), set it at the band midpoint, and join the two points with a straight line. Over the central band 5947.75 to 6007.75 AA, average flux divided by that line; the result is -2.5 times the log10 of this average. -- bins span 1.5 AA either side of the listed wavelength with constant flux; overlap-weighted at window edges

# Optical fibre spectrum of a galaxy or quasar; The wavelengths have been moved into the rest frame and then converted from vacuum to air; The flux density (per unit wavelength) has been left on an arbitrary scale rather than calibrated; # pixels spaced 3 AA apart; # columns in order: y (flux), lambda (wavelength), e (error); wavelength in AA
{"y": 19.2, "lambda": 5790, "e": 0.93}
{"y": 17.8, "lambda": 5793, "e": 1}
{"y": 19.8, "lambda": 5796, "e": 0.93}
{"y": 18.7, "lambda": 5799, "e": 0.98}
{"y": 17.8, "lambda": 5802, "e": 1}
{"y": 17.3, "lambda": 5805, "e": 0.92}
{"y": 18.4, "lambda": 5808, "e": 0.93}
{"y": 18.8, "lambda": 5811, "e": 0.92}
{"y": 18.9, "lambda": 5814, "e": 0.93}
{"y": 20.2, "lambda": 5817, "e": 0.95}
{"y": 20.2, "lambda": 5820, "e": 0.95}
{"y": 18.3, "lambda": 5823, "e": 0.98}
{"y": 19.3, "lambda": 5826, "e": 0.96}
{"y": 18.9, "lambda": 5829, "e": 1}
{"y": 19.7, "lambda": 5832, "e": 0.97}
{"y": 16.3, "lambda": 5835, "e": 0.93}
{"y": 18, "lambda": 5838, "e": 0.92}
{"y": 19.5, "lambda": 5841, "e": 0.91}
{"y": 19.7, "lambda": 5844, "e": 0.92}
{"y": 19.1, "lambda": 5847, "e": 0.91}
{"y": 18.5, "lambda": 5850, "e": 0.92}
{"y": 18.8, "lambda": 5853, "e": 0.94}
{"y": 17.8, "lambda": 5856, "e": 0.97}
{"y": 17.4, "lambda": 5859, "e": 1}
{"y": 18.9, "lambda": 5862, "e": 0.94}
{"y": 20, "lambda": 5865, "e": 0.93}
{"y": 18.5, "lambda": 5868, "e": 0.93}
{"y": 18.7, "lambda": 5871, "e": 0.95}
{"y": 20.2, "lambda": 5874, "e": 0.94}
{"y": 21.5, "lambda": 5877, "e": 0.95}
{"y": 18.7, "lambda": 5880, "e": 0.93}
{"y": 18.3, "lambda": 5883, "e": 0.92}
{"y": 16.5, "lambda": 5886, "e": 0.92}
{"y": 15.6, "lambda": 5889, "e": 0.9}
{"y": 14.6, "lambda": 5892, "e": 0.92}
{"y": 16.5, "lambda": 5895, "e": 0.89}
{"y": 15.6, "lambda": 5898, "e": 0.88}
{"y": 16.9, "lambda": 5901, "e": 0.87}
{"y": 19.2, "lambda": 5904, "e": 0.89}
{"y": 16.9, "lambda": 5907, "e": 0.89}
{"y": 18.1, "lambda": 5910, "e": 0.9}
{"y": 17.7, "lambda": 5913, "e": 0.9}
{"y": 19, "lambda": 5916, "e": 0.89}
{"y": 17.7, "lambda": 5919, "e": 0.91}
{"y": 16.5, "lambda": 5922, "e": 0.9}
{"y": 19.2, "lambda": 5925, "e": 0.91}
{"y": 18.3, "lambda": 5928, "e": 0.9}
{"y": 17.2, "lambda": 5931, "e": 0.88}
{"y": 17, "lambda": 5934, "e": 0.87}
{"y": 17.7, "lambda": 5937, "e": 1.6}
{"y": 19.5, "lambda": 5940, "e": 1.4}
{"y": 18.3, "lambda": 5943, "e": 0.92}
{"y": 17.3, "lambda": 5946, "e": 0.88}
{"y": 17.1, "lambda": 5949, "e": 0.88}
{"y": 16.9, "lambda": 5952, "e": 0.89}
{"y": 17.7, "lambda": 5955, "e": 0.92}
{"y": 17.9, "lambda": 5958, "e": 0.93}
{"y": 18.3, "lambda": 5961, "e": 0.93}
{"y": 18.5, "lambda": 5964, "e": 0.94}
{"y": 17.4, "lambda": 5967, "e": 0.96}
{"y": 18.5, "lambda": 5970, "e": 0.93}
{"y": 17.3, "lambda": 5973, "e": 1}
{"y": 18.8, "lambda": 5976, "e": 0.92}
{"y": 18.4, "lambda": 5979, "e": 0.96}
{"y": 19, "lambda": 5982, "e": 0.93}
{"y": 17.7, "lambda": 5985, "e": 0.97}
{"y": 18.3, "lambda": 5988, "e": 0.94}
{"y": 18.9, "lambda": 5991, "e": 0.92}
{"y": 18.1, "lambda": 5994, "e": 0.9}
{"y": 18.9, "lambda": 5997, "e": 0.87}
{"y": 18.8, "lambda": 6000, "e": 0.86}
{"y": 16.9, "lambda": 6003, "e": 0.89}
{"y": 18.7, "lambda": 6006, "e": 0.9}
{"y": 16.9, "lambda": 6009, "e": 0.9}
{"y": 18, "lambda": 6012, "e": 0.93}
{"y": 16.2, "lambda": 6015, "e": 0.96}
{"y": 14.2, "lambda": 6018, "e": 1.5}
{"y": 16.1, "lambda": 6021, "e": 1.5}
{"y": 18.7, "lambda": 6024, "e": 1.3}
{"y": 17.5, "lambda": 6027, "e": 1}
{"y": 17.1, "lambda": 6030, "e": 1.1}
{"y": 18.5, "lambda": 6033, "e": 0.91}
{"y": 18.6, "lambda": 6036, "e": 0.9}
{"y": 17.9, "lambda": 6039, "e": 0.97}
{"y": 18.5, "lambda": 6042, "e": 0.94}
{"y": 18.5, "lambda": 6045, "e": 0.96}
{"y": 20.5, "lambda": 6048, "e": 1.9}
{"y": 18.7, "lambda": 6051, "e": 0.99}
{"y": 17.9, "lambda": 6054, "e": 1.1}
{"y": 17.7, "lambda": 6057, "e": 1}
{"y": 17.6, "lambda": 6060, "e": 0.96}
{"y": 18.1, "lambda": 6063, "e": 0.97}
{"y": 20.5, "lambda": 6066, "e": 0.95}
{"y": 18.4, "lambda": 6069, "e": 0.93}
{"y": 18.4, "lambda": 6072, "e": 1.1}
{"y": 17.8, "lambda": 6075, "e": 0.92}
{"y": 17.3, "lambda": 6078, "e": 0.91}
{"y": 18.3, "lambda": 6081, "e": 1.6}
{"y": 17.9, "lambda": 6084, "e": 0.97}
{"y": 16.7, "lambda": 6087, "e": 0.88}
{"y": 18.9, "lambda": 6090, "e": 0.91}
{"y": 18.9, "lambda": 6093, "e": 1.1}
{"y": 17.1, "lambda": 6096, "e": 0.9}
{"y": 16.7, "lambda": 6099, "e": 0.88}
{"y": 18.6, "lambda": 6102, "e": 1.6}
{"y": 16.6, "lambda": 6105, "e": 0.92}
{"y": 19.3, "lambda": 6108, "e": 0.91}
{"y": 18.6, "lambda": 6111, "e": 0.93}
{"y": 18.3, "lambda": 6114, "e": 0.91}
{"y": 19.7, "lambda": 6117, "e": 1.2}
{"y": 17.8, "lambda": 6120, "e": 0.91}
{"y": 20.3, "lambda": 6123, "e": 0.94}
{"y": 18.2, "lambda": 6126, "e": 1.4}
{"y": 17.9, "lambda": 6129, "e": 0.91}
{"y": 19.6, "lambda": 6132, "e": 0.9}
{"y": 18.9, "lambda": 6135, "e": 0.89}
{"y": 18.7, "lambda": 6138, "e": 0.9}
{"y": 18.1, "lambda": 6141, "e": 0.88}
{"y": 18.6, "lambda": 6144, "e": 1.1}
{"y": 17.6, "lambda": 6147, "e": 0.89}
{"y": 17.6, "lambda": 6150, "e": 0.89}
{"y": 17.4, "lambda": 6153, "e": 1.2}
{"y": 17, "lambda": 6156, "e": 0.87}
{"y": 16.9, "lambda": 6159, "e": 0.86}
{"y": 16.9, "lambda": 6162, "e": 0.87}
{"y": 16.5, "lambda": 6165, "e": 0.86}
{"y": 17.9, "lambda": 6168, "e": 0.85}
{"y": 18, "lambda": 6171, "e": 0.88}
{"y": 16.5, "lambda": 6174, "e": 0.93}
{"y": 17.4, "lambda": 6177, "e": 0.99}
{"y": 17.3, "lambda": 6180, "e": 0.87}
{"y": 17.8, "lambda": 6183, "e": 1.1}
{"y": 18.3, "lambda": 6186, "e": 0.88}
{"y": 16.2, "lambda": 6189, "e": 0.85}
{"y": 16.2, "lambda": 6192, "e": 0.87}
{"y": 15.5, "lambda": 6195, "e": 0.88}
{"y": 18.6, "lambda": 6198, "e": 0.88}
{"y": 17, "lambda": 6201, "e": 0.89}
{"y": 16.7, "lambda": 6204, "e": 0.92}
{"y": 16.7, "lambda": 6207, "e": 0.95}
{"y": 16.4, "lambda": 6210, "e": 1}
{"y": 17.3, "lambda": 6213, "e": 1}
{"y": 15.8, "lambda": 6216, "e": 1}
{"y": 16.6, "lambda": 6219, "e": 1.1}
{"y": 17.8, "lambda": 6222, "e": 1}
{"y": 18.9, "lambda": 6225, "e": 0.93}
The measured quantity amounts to 0.02 mag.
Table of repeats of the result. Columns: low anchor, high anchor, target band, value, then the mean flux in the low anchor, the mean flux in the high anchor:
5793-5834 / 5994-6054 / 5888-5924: 0.08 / 18.9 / 17.9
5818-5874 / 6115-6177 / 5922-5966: 0.04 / 18.8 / 18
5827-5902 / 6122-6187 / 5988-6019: 0.02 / 18.2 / 17.9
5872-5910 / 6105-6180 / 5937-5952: -0.01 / 17.6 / 18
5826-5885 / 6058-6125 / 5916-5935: 0.05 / 18.9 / 18.3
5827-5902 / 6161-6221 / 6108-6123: -0.09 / 18.2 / 17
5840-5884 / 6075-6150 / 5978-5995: 0.01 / 19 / 18.3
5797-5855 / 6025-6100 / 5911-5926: 0.03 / 18.8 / 18.2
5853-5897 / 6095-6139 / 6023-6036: 0.02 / 18.1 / 18.4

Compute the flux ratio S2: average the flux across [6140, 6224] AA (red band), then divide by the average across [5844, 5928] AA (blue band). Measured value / 1.0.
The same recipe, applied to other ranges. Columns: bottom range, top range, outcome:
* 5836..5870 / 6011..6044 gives 0.93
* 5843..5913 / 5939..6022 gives 0.99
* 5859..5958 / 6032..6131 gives 1.03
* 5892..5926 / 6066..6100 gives 1.03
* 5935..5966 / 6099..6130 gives 1.03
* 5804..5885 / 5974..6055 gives 0.95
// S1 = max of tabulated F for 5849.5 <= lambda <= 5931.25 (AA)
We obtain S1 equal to 21.5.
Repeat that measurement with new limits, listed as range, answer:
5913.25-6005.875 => 19.5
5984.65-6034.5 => 18.9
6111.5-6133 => 20.3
